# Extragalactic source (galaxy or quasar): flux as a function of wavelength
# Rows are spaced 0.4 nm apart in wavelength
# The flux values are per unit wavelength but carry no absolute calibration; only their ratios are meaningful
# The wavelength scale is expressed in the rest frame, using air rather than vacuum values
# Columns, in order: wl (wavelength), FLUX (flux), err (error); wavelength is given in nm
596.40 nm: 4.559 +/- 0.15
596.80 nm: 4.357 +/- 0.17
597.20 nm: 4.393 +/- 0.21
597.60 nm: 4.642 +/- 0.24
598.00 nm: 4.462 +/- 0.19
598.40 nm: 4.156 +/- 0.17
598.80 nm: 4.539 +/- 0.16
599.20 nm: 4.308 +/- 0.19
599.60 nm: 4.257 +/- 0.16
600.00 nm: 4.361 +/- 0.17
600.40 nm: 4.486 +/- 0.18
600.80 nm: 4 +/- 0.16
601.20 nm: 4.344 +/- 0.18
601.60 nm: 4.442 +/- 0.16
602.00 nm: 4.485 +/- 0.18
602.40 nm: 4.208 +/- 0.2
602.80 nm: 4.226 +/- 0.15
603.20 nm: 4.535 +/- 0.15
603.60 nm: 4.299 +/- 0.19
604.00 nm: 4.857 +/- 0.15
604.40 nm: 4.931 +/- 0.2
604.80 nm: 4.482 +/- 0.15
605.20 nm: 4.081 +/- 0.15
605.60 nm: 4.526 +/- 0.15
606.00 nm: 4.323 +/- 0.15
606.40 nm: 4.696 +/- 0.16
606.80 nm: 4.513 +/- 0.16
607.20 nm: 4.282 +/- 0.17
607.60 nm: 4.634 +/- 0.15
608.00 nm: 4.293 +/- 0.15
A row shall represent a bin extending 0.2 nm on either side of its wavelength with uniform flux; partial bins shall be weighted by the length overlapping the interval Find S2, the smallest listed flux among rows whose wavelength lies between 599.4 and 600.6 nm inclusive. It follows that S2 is 4.257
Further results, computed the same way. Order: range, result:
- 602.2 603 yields 4.208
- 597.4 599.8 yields 4.156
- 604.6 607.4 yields 4.081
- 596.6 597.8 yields 4.357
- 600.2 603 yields 4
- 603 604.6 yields 4.299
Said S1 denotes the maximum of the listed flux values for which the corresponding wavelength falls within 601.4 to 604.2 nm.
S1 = 4.857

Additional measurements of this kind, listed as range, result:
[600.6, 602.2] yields 4.485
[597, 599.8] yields 4.642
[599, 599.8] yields 4.308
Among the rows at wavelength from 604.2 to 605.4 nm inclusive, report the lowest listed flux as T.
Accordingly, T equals 4.081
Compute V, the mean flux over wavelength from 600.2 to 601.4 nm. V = 4.28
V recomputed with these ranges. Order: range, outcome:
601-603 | 4.34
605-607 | 4.43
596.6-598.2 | 4.46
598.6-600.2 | 4.37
